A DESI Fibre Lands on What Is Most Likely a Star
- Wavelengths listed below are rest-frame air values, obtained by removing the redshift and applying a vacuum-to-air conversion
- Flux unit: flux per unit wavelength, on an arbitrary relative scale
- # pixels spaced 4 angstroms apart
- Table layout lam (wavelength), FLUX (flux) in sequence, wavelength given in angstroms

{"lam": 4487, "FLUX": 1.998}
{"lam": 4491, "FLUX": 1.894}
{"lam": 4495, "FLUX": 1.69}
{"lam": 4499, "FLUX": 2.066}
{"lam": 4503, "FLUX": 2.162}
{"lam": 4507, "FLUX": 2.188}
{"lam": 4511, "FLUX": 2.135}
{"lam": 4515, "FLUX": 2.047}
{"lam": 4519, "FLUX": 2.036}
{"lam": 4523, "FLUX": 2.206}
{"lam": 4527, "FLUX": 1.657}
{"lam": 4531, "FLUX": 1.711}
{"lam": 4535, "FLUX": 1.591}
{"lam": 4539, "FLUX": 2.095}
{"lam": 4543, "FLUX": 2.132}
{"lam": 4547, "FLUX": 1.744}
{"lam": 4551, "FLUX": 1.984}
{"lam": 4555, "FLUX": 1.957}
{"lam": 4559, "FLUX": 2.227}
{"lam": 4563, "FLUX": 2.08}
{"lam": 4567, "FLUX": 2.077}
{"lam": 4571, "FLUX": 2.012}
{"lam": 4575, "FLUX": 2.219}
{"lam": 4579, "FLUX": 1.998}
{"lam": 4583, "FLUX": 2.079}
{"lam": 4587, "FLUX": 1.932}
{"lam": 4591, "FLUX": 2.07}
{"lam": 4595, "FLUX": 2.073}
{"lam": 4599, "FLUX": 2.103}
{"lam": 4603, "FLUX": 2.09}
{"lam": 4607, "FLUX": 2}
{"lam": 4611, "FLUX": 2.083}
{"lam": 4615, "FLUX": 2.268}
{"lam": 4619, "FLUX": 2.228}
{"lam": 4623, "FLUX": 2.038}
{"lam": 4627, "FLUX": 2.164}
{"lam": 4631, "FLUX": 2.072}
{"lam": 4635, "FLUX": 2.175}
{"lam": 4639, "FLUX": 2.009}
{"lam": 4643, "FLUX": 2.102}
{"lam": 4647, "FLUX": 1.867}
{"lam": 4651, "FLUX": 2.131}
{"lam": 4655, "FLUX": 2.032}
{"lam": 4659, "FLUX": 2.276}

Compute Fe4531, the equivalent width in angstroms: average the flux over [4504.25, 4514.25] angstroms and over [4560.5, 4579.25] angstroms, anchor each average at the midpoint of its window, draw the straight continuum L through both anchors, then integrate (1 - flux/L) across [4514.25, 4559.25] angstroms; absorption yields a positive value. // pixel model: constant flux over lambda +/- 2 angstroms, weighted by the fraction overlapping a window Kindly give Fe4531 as 3.9 angstroms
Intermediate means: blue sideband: 2.15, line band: 1.94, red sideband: 2.09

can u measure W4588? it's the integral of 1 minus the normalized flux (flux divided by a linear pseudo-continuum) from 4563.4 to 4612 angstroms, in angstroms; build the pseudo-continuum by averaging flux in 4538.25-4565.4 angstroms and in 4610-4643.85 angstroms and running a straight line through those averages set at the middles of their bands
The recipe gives 0.3 angstroms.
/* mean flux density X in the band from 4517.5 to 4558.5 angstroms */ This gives 1.92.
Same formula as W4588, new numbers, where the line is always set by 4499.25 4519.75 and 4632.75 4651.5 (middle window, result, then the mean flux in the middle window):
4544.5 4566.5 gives 0.90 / 2.01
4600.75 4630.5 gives -0.84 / 2.12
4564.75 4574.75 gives 0.05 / 2.08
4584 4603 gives 0.21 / 2.05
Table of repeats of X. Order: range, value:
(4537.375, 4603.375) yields 2.05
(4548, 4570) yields 2.05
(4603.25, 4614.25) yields 2.07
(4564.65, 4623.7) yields 2.09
